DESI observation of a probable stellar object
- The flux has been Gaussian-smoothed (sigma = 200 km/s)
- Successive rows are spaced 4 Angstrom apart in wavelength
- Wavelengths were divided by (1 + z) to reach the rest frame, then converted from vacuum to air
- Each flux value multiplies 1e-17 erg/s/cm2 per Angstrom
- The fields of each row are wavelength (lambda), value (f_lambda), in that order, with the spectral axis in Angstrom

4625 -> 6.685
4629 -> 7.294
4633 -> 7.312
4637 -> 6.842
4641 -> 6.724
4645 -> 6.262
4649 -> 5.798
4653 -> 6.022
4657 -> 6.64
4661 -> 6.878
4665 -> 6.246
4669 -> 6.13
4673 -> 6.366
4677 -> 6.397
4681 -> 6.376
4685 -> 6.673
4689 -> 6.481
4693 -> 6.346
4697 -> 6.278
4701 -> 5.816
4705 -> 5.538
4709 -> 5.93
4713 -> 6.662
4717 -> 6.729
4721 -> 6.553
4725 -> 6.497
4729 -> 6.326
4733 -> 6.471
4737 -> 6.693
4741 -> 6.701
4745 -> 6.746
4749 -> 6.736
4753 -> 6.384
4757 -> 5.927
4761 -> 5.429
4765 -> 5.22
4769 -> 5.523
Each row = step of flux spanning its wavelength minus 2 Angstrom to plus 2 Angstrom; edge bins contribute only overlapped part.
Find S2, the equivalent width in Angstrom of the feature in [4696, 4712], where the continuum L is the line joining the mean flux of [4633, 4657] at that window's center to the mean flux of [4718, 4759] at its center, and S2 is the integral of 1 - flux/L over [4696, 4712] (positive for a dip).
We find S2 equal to 1.4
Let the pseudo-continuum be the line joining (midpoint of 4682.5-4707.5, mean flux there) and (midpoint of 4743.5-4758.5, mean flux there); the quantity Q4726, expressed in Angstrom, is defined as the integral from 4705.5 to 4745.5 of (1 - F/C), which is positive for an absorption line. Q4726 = -1.0 Angstrom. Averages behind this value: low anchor 6.19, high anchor 6.46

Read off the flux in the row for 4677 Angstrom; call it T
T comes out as 6.397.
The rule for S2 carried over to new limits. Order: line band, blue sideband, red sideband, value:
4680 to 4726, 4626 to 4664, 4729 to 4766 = 0.8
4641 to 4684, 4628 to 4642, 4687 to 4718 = 2.3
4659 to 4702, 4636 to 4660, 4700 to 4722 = -0.6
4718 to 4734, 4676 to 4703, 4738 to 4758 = 0.0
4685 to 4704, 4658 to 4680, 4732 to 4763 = 0.5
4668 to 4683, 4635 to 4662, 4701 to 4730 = 0.1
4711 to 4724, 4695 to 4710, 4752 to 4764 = -1.7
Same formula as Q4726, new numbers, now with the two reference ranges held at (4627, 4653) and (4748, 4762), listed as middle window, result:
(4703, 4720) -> 0.23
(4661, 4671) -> 0.32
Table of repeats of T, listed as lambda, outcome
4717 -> 6.729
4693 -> 6.346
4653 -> 6.022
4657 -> 6.64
